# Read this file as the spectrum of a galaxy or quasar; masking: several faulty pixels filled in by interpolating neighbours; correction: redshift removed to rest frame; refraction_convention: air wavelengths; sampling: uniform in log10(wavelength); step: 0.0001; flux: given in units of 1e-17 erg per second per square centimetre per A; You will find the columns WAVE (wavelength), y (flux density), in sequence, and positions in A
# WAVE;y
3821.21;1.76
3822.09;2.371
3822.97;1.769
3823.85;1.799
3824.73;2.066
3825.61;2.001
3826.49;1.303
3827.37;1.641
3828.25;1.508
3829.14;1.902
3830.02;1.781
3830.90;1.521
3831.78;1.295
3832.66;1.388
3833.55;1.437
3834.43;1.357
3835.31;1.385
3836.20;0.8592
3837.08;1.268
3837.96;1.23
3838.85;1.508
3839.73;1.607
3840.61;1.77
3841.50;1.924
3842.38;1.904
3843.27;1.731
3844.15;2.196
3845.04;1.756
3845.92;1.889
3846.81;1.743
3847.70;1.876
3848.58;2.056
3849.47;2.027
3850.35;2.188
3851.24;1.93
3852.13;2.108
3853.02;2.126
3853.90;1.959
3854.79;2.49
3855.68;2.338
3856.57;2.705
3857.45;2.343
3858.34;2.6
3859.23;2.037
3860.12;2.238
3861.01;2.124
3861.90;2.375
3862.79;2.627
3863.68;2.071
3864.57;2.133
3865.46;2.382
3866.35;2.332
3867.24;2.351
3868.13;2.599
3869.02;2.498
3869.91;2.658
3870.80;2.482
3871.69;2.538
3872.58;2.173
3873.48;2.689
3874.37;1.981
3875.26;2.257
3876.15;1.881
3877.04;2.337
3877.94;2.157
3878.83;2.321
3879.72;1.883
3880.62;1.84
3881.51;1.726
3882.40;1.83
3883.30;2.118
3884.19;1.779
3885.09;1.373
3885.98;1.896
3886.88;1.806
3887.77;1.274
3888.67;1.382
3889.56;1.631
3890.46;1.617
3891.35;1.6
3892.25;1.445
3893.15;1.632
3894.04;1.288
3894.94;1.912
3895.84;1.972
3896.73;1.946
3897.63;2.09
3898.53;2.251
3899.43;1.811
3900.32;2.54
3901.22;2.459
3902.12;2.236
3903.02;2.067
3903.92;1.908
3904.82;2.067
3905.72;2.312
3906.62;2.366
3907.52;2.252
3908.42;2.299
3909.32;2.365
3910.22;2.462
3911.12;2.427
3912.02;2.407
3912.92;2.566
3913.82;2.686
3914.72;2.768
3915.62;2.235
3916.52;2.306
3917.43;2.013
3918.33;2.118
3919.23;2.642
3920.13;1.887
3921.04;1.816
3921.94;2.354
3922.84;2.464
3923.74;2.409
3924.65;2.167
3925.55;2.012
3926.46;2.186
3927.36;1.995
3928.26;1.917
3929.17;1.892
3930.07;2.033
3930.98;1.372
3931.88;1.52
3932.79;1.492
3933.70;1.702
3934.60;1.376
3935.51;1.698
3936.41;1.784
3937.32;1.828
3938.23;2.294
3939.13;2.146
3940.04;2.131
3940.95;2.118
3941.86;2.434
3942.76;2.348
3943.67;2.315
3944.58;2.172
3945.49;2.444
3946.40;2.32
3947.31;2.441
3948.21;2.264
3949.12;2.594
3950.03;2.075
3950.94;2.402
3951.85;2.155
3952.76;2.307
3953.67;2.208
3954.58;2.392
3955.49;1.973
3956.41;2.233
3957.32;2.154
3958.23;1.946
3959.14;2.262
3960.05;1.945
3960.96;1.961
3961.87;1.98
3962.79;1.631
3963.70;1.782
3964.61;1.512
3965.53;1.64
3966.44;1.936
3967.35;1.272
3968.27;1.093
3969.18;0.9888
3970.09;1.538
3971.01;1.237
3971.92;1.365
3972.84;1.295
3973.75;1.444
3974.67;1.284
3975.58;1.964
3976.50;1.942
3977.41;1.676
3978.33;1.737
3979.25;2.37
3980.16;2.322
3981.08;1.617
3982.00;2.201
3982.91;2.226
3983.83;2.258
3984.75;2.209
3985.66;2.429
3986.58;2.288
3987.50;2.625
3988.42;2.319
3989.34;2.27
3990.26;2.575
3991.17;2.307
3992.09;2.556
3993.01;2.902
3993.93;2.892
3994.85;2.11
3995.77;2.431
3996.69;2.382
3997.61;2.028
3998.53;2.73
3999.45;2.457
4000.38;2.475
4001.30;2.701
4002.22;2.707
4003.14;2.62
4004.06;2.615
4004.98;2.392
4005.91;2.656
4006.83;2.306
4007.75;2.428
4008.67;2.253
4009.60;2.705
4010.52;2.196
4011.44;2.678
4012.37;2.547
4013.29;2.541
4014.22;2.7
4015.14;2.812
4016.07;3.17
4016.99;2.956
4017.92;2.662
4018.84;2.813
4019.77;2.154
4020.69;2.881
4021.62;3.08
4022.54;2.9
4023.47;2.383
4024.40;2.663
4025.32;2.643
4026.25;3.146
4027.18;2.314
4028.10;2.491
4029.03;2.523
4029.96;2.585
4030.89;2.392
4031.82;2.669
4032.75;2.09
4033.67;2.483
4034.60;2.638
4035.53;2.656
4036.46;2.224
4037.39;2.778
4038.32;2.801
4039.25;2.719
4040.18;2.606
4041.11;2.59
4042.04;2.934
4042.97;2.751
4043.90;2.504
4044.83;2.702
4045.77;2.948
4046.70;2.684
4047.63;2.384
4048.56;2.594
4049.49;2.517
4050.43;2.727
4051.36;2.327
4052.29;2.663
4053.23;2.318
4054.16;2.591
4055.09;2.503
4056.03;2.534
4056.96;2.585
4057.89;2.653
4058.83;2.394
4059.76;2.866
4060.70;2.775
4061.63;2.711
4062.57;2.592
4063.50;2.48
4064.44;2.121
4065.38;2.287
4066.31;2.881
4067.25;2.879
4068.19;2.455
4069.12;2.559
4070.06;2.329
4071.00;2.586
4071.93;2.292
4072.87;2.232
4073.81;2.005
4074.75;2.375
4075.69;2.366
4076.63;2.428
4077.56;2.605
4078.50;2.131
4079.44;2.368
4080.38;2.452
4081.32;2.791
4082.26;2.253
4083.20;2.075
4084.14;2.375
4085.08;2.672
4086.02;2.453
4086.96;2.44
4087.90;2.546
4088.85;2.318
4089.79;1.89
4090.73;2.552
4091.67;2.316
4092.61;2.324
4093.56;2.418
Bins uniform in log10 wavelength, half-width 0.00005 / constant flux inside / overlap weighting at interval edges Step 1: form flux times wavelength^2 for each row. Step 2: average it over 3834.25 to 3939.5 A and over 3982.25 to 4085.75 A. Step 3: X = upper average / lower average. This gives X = 1.34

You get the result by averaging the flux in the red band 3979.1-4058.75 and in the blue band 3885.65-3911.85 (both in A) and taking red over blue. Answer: 1.28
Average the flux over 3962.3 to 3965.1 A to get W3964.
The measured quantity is 1.64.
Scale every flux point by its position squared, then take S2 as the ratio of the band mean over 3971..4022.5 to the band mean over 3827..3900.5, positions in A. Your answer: 1.3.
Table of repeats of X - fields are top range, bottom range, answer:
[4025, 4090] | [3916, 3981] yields 1.36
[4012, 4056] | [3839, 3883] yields 1.33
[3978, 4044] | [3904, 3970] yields 1.26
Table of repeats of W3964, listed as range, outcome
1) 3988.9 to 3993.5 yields 2.53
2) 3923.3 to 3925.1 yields 2.28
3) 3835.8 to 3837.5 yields 1.07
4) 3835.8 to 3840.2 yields 1.3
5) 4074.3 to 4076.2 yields 2.37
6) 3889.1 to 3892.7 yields 1.57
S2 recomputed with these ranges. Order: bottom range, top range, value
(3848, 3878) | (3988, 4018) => 1.20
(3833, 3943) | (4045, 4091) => 1.33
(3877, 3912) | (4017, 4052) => 1.43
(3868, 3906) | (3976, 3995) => 1.20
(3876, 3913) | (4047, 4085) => 1.36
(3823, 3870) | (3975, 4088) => 1.42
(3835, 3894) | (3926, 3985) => 1.01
